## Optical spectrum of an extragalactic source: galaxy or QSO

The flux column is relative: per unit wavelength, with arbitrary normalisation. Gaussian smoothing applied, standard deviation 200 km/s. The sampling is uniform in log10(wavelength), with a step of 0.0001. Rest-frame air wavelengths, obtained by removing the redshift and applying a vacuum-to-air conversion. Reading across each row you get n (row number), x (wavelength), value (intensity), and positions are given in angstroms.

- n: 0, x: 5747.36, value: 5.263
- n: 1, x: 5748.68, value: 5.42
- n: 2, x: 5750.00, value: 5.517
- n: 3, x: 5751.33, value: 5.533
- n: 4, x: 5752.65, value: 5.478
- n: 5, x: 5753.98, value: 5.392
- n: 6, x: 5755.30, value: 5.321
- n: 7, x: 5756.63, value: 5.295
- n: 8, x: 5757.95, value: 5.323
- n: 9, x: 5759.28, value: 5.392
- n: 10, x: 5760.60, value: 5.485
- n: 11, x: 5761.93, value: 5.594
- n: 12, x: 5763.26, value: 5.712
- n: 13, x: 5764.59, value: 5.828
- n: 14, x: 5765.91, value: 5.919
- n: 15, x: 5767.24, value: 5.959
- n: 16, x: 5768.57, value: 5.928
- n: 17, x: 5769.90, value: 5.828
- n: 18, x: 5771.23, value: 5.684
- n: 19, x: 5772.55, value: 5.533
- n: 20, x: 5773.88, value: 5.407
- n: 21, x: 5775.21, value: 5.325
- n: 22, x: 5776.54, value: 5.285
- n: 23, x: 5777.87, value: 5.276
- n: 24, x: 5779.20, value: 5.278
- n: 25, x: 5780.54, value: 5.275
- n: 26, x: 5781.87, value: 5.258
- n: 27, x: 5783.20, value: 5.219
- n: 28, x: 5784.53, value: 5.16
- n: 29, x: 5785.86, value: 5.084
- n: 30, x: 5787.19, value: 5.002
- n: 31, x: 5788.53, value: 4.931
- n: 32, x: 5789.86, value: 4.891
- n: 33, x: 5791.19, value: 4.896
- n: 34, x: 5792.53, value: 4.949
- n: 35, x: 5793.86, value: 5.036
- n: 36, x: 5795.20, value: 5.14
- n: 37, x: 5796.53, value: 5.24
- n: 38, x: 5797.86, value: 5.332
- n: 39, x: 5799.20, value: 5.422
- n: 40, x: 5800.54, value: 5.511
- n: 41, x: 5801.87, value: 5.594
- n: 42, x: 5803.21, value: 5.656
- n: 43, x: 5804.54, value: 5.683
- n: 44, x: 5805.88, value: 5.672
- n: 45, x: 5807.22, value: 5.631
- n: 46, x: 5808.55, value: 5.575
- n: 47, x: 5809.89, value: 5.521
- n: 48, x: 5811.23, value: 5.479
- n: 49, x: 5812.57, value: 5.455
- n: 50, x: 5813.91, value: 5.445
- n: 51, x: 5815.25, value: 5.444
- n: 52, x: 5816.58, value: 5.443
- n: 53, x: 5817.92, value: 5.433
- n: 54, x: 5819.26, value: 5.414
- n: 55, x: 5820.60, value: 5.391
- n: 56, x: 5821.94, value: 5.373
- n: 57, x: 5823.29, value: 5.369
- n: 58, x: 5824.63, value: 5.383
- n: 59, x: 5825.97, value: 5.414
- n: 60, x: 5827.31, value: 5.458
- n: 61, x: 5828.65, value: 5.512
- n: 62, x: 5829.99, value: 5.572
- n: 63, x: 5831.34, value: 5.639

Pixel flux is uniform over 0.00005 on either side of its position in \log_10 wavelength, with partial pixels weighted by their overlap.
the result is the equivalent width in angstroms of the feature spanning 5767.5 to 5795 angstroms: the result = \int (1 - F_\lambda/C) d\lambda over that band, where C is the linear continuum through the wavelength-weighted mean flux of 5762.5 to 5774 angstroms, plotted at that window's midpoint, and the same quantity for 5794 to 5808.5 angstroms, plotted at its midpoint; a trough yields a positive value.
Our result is 1.9 angstroms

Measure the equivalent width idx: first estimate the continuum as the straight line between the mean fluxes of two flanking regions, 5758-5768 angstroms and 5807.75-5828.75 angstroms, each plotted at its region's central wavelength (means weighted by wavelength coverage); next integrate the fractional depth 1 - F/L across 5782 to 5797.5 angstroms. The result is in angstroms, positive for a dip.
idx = 1.4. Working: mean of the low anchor 5.68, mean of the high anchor 5.44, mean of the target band 5.07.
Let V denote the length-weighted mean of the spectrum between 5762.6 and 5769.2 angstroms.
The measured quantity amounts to 5.87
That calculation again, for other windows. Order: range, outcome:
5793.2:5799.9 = 5.23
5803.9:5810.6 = 5.61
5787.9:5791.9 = 4.91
